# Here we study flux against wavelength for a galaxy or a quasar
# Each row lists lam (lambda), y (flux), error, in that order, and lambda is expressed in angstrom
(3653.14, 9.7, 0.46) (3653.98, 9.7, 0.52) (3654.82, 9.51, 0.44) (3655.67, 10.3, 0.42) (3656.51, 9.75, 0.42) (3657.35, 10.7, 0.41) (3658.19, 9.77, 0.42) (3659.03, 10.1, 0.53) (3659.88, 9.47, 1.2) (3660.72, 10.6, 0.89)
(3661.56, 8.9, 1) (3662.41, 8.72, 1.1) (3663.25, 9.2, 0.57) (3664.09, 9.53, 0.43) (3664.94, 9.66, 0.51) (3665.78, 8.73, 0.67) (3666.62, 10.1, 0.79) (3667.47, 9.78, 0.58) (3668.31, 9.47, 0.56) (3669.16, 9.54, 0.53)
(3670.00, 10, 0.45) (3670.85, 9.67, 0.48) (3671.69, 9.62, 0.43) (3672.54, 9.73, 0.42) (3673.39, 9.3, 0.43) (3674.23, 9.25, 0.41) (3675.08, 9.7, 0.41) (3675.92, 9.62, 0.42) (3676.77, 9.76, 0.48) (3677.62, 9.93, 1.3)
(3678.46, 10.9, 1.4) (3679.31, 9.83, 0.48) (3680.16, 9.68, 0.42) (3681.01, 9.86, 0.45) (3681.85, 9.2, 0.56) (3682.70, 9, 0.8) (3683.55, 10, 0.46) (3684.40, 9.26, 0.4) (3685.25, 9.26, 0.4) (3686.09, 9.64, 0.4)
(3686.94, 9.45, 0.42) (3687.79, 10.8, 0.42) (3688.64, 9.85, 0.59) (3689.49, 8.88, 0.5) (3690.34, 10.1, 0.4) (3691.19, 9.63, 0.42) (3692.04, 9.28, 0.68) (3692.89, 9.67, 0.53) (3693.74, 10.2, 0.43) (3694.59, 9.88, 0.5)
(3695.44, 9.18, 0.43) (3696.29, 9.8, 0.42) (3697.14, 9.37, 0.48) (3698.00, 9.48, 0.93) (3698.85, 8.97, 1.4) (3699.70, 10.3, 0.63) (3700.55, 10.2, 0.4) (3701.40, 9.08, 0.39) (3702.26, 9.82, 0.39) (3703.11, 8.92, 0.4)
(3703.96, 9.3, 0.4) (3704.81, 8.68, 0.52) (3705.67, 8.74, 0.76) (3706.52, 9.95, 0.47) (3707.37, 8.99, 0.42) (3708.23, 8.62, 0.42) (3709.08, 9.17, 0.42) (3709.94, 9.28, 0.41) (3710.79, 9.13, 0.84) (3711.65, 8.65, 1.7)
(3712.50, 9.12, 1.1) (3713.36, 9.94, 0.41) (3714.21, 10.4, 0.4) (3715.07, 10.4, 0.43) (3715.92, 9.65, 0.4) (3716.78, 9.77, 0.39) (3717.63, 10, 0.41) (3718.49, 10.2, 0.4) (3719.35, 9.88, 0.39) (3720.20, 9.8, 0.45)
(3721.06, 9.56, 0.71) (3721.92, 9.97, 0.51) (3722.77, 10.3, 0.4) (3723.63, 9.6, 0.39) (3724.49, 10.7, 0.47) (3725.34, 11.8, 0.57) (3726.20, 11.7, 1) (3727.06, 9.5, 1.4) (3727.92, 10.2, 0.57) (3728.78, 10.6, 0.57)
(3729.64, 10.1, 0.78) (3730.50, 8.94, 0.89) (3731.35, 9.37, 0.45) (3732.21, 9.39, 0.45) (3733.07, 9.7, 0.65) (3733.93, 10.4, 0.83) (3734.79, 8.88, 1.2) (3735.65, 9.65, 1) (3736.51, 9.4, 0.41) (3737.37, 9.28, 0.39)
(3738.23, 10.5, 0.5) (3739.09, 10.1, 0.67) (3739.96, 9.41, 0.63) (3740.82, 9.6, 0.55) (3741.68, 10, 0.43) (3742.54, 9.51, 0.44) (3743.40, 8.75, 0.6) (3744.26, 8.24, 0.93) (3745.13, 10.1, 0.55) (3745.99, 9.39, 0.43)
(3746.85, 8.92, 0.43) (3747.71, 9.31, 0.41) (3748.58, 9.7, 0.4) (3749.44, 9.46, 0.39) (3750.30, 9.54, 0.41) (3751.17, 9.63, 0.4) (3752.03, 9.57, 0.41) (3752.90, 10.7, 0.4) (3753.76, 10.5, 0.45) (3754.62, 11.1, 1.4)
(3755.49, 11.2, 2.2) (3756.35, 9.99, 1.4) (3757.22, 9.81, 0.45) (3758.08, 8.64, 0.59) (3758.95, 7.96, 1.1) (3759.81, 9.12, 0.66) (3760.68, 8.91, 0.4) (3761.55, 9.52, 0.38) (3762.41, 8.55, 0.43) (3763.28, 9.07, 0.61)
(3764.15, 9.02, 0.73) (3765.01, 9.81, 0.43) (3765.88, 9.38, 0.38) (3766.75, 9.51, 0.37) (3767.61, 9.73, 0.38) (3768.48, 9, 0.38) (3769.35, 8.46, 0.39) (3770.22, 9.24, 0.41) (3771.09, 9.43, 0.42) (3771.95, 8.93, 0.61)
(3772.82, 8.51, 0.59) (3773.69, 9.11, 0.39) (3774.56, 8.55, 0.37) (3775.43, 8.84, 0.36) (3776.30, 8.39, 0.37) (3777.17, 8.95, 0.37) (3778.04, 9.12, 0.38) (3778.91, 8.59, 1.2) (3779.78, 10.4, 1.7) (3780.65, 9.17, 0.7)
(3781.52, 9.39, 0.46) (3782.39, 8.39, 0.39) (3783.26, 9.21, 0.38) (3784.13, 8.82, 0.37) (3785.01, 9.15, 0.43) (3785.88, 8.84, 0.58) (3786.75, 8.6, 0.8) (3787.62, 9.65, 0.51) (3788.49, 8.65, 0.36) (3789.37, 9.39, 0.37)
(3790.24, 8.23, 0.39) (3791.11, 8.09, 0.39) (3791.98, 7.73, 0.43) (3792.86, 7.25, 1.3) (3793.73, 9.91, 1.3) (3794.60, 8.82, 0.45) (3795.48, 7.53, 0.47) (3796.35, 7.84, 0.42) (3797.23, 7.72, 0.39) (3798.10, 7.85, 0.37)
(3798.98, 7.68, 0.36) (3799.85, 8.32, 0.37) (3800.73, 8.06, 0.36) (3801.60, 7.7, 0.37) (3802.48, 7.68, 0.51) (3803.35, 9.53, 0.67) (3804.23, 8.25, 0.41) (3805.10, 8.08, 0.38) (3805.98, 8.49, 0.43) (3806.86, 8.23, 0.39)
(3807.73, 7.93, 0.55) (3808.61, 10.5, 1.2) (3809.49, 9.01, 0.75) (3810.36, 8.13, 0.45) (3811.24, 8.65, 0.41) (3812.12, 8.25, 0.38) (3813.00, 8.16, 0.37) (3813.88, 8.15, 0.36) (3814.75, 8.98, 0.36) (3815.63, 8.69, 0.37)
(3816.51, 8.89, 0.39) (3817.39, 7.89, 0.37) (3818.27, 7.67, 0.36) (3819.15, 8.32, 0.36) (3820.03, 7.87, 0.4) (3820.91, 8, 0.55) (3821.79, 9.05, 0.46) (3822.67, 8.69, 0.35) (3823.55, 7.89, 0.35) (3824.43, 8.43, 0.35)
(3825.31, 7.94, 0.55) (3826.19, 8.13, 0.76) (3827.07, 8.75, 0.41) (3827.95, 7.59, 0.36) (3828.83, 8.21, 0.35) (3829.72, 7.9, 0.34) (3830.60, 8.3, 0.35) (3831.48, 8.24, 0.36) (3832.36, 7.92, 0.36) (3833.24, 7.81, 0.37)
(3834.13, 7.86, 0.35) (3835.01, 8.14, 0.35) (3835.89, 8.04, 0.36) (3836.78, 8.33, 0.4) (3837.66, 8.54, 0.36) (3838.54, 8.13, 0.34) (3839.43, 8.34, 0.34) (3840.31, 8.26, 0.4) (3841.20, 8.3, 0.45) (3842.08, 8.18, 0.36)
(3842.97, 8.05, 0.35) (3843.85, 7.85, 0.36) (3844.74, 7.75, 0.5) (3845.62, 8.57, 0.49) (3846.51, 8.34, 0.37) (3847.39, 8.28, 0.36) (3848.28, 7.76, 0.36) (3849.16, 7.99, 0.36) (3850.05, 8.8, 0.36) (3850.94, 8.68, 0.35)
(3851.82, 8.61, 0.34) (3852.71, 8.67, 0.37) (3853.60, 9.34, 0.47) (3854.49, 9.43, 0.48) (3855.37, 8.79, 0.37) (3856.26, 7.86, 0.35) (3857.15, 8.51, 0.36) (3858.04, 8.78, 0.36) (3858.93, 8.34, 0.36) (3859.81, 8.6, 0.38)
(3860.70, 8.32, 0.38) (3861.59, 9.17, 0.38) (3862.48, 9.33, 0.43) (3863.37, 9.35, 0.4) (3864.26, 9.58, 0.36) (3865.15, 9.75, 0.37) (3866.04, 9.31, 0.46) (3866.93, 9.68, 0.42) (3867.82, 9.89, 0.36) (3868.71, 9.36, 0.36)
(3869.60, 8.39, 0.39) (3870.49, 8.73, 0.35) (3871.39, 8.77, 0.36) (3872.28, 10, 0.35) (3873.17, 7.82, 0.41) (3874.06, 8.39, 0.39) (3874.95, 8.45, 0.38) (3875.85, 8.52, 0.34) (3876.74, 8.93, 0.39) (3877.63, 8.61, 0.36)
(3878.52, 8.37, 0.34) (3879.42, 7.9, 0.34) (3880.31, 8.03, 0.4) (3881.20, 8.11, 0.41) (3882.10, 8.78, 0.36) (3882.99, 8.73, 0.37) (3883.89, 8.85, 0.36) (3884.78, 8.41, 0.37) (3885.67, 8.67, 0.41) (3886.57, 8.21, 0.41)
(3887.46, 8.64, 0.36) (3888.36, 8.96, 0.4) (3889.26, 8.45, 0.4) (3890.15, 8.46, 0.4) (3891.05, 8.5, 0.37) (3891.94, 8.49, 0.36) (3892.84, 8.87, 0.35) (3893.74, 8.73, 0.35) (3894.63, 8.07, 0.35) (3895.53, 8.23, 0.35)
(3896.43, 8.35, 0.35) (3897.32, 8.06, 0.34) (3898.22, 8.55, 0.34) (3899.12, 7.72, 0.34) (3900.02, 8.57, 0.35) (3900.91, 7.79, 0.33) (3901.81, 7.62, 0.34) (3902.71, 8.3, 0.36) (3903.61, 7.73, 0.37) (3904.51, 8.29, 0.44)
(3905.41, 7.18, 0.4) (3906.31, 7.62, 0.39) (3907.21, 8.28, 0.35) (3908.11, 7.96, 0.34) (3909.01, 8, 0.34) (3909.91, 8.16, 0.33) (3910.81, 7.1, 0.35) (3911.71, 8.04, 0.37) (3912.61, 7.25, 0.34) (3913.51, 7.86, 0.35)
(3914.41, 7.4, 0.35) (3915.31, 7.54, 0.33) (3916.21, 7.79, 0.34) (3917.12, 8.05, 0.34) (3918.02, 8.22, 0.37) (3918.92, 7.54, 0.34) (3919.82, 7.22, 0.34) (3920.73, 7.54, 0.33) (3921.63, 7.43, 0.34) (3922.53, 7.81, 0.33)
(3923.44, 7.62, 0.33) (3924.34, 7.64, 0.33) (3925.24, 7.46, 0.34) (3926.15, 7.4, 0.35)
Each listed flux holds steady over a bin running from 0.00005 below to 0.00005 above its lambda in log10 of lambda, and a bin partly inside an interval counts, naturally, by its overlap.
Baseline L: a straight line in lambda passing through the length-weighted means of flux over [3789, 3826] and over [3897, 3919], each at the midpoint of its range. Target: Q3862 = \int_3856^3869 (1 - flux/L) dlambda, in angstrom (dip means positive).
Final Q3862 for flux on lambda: -1.61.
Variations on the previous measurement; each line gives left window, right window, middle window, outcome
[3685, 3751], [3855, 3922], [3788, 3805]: 1.6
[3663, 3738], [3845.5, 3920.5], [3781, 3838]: 3.5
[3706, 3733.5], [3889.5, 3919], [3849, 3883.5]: -1.7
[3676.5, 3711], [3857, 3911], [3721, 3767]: -2.1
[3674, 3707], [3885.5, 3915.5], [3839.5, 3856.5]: 0.2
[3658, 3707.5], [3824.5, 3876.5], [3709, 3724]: -0.6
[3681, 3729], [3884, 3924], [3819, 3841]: 1.2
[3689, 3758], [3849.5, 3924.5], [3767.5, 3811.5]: 2.5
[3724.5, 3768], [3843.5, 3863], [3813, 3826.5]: 0.9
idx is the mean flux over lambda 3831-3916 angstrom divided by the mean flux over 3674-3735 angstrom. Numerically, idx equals 0.9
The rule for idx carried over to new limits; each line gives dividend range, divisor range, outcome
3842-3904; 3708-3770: 0.89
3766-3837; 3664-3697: 0.88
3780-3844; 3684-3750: 0.87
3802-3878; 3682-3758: 0.88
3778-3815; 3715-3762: 0.87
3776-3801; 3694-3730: 0.89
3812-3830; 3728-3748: 0.86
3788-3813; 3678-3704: 0.86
